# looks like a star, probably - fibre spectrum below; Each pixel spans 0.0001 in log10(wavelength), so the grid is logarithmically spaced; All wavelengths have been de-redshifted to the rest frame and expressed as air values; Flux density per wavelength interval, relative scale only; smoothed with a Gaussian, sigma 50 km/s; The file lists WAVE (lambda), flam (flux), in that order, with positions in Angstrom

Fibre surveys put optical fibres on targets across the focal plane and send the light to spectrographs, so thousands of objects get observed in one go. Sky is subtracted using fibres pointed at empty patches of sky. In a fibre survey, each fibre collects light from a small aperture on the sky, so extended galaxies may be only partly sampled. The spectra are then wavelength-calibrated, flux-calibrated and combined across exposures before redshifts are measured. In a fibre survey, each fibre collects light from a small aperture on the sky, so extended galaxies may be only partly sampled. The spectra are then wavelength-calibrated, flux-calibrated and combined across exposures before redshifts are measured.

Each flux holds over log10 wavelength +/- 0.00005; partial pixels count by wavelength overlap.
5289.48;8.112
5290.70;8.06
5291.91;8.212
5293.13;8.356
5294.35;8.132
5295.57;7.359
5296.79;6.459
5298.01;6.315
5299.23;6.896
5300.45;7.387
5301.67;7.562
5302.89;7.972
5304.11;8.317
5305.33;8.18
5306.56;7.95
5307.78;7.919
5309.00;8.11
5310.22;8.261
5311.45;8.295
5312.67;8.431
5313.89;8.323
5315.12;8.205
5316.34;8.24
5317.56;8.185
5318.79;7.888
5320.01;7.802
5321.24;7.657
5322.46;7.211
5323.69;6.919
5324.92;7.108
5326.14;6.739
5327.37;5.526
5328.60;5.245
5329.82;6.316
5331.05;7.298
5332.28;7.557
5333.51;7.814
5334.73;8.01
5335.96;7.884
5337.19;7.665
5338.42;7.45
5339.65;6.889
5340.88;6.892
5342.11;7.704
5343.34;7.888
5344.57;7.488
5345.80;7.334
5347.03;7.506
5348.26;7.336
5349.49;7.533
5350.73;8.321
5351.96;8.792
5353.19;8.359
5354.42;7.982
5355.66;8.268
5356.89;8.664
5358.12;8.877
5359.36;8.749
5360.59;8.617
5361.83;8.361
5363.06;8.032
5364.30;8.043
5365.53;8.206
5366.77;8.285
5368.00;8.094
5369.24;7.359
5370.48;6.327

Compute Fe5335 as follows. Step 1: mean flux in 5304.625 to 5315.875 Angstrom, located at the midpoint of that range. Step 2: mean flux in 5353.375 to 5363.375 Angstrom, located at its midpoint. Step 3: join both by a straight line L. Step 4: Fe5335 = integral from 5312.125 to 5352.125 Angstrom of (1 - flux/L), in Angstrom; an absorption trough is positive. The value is 4.0 Angstrom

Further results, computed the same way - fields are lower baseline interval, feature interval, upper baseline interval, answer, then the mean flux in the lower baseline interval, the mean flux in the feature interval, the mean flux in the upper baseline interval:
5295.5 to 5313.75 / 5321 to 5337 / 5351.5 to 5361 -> 2.1 Angstrom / 7.72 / 7.03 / 8.54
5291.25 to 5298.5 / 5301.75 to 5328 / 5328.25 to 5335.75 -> -1.6 Angstrom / 7.5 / 7.77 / 7.16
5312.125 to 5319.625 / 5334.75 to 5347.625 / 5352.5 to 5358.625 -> 1.3 Angstrom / 8.2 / 7.49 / 8.43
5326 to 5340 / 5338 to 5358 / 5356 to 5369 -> -0.2 Angstrom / 7.04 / 7.81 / 8.36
